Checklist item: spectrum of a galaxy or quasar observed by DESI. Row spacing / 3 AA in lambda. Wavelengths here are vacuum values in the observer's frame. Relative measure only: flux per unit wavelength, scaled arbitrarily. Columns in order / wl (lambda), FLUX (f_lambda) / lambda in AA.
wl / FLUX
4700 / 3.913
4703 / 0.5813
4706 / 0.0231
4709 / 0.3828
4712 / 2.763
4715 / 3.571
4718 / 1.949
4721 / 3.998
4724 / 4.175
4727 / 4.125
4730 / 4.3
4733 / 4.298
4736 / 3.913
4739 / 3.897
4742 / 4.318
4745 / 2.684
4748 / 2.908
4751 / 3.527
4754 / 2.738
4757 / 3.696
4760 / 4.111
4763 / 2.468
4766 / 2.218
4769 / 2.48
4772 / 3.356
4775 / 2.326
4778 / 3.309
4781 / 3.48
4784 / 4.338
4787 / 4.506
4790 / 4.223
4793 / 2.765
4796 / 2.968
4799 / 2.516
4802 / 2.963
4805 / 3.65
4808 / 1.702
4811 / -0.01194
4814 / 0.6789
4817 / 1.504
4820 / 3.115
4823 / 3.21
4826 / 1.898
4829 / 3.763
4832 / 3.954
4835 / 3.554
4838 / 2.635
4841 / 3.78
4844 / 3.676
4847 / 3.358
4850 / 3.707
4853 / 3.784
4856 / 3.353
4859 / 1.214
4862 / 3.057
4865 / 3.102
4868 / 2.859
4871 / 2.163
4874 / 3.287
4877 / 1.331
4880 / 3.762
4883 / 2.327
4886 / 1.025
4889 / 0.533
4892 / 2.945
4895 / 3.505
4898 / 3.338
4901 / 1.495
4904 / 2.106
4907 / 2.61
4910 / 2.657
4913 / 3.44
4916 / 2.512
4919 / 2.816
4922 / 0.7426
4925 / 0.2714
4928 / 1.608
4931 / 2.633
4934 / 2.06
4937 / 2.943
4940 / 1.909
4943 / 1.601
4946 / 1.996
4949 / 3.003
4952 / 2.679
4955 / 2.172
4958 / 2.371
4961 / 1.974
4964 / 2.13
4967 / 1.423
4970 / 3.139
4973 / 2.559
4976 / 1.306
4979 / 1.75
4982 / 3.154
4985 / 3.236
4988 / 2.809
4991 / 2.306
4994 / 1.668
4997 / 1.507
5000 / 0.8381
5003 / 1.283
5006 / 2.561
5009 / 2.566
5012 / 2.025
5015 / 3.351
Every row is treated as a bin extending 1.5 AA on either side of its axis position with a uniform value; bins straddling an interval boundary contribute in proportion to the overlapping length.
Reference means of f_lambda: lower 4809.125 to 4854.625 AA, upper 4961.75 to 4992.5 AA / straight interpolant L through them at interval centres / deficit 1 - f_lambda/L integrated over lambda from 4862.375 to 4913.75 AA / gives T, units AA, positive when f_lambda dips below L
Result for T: 3.0 AA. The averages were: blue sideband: 2.83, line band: 2.5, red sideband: 2.37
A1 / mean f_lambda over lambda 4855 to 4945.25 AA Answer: 2.3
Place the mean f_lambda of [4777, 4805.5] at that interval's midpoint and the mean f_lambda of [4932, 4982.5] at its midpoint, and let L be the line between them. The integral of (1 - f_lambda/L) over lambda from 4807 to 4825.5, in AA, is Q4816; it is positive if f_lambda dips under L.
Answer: 8.8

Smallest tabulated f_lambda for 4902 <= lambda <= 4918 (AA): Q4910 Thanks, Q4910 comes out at 2.106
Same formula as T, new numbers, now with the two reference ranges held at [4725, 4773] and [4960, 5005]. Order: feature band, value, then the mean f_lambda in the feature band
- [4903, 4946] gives 5.2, 2.13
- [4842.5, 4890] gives 1.7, 2.68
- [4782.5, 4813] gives 2.5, 2.92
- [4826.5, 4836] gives -1.9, 3.57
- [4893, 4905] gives -0.3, 2.65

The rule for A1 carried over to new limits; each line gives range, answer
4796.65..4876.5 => 2.77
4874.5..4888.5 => 2.08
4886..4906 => 2.23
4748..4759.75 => 3.35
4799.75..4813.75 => 1.97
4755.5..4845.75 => 2.96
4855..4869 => 2.69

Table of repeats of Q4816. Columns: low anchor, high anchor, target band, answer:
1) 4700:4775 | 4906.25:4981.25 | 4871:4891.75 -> 2.8 AA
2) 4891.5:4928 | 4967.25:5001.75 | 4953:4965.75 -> 0.3 AA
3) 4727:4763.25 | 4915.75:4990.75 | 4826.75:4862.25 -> -4.2 AA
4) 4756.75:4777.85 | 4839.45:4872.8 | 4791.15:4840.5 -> 7.1 AA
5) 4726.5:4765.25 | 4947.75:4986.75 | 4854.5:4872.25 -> 1.9 AA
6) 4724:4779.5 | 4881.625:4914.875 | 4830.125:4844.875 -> -3.9 AA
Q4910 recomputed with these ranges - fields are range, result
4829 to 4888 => 1.025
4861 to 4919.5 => 0.533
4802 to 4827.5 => -0.01194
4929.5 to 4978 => 1.306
